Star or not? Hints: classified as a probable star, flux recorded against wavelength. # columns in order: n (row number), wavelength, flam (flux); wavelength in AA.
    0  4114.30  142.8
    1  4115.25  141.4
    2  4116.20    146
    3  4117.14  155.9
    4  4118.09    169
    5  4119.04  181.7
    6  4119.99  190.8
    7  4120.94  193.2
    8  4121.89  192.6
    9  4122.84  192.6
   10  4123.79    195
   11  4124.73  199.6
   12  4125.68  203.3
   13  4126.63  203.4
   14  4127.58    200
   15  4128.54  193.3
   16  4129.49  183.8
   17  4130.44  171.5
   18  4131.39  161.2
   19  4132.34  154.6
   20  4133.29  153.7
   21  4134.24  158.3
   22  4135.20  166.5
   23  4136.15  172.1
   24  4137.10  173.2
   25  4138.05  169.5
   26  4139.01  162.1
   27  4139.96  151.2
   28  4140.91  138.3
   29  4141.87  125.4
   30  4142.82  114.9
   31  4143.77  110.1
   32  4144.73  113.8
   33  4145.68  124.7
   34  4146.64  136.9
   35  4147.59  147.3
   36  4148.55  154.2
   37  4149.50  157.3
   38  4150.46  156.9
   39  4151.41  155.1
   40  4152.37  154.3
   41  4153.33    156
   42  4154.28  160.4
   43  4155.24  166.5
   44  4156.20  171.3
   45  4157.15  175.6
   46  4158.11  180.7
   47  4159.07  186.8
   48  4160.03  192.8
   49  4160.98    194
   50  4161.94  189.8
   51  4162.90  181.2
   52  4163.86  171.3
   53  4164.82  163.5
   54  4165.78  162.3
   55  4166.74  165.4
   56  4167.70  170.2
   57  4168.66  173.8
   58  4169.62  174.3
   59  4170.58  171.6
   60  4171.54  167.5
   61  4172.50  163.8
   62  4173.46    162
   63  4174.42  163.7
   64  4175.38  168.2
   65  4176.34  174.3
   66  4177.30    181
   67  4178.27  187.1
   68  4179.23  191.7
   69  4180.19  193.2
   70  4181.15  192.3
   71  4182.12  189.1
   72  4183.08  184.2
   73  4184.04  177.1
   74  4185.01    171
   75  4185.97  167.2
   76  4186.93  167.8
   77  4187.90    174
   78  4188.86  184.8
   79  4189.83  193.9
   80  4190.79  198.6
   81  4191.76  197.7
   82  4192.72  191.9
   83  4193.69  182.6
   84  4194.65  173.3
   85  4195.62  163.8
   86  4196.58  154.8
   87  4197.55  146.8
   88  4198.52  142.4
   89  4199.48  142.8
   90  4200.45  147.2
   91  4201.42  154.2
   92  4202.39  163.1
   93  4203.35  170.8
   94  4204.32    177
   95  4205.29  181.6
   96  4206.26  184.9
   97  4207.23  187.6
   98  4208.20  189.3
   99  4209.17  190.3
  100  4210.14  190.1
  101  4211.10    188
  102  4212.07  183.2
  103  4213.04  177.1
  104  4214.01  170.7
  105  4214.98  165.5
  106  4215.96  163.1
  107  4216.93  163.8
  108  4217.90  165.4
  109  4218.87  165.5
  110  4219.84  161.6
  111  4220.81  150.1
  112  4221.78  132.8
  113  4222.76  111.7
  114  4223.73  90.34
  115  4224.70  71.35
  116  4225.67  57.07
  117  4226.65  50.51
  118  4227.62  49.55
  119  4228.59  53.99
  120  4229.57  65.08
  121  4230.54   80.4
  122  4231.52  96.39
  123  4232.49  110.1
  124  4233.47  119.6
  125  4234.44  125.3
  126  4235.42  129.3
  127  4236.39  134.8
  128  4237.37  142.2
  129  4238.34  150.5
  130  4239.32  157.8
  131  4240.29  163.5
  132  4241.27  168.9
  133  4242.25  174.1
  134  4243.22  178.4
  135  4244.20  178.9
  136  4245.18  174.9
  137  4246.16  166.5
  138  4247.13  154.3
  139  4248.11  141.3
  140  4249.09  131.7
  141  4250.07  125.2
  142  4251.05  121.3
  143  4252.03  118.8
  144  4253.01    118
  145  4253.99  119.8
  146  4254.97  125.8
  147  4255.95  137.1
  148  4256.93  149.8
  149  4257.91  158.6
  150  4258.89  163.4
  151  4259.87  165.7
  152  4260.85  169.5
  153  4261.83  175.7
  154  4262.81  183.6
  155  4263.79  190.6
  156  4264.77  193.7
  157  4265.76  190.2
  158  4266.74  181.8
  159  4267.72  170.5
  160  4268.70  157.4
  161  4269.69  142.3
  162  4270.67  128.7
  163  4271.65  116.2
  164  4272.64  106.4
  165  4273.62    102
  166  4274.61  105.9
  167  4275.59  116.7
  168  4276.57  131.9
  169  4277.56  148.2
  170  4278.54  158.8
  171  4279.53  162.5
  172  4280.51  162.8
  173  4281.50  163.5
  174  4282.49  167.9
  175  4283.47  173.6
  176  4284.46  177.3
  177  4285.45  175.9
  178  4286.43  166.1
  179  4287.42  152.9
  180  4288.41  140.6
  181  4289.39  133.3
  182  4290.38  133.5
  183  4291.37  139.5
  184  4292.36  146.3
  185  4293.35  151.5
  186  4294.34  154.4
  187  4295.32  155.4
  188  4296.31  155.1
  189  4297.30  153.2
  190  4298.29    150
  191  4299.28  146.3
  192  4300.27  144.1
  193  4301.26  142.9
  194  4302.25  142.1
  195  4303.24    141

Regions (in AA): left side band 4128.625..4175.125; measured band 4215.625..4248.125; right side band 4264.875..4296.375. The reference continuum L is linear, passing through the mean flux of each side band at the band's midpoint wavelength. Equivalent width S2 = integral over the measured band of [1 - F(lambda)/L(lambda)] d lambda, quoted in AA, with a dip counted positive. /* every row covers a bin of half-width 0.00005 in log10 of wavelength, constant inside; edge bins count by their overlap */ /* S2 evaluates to 5.2 AA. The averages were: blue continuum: 161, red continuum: 150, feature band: 129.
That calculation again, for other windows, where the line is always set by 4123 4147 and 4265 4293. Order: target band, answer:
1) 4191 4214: -2.6 AA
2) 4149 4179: -2.2 AA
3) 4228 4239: 3.1 AA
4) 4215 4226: 1.5 AA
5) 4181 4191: -1.5 AA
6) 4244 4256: 1.0 AA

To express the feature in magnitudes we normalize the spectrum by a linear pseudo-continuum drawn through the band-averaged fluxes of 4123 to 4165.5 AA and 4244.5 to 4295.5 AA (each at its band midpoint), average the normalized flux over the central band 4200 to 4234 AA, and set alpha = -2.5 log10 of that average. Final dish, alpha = 0.13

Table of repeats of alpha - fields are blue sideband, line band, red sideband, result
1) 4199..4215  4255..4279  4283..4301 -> 0.05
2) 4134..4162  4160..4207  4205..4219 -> -0.04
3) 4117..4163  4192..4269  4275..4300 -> 0.06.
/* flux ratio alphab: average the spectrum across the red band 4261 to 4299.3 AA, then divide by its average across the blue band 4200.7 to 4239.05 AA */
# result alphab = 1.1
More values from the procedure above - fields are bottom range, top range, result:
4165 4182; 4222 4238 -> 0.54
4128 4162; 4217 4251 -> 0.80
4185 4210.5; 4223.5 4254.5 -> 0.71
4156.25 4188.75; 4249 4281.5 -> 0.83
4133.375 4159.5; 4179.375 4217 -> 1.15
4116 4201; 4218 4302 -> 0.83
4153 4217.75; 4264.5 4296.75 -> 0.86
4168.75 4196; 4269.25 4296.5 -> 0.81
